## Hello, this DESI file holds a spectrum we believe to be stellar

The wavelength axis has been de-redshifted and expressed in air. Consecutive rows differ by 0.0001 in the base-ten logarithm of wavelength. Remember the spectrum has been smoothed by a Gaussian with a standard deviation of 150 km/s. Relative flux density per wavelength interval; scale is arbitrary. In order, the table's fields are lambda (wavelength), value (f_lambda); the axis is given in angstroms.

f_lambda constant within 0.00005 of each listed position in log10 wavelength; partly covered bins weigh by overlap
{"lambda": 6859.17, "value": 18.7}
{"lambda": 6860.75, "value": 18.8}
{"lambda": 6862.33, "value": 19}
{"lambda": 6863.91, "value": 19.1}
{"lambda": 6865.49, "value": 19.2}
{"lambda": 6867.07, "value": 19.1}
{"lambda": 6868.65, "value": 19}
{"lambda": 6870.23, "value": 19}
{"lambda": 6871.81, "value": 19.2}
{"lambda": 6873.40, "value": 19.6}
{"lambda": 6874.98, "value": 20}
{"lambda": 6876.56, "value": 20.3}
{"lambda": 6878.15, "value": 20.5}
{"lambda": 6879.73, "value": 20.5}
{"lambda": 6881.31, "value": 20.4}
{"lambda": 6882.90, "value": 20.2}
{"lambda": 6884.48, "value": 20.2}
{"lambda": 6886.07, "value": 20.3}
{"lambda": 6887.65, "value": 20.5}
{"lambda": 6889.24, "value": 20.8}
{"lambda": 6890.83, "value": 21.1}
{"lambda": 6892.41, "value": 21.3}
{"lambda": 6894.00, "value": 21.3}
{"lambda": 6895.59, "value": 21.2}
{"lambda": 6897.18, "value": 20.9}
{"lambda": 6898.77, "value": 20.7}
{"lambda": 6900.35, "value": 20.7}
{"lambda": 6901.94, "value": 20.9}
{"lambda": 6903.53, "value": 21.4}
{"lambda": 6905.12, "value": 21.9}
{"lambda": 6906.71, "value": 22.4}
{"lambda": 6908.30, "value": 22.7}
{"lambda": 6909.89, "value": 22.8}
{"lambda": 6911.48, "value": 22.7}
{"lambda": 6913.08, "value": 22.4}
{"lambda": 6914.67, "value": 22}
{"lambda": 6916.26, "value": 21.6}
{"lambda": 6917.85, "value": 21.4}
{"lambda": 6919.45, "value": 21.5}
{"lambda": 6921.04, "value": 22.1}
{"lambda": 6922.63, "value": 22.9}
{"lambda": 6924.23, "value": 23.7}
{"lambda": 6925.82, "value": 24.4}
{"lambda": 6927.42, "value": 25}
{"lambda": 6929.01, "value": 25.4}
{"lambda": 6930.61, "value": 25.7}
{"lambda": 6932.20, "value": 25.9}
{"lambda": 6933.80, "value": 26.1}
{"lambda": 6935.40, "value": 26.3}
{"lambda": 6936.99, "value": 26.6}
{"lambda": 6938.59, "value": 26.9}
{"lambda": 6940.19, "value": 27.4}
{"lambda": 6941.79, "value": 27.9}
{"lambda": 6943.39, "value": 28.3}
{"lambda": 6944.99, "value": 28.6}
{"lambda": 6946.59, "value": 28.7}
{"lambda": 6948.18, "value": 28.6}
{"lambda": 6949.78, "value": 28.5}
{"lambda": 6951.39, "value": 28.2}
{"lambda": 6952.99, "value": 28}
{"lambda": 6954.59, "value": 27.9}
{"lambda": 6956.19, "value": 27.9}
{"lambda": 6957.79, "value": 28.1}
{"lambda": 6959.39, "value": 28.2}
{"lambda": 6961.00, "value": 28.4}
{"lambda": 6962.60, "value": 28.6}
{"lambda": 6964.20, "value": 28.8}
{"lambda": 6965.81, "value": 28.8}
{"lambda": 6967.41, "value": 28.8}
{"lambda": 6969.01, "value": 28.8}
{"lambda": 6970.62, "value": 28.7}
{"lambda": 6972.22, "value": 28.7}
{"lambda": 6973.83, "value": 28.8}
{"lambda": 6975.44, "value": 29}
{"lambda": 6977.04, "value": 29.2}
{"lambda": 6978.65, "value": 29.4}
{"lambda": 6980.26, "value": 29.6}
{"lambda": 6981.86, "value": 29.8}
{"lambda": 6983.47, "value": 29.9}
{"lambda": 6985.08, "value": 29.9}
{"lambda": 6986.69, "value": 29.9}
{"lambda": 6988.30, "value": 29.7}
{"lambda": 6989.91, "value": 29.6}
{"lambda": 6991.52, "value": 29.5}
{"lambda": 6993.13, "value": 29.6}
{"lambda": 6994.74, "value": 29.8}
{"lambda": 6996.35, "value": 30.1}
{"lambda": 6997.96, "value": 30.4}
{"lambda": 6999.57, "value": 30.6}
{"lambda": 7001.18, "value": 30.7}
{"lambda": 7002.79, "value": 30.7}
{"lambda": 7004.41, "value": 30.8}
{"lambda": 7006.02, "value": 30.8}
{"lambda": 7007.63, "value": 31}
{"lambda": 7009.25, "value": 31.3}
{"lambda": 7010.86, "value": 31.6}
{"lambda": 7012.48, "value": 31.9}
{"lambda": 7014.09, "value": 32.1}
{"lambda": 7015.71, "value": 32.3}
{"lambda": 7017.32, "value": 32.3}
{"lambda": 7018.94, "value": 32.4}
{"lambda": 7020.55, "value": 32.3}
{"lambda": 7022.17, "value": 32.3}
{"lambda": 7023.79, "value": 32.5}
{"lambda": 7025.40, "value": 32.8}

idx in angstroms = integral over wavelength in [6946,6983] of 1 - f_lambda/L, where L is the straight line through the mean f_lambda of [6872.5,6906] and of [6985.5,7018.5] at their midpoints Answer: -1.8 angstroms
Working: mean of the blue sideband 20.7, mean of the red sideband 30.7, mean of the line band 28.7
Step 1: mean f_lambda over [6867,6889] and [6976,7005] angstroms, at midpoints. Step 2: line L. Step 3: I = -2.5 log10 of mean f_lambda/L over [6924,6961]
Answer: -0.059 mag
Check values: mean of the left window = 20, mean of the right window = 29.9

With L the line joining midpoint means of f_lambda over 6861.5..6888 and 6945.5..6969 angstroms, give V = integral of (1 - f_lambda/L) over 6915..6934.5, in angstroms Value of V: 1.0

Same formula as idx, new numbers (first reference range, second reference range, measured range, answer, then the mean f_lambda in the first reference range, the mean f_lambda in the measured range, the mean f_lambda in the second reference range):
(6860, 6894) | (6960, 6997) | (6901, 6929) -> 1.1 angstroms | 19.9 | 22.5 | 29.3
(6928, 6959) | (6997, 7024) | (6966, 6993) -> 0.3 angstroms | 27.4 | 29.3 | 31.5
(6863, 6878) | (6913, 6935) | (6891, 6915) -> 0.4 angstroms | 19.4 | 21.7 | 23.7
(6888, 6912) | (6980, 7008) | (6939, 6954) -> -1.4 angstroms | 21.5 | 28.2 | 30.1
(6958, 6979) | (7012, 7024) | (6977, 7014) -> 0.4 angstroms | 28.8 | 30.3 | 32.3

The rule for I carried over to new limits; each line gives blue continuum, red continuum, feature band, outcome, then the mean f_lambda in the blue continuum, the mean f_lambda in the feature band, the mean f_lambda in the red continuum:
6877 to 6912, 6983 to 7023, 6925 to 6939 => -0.06 mag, 21.1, 25.8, 30.9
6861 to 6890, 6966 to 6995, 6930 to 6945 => -0.06 mag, 19.8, 26.9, 29.4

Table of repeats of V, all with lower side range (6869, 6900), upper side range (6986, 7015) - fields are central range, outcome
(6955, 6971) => -0.7 angstroms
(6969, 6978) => -0.2 angstroms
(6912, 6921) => 0.5 angstroms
